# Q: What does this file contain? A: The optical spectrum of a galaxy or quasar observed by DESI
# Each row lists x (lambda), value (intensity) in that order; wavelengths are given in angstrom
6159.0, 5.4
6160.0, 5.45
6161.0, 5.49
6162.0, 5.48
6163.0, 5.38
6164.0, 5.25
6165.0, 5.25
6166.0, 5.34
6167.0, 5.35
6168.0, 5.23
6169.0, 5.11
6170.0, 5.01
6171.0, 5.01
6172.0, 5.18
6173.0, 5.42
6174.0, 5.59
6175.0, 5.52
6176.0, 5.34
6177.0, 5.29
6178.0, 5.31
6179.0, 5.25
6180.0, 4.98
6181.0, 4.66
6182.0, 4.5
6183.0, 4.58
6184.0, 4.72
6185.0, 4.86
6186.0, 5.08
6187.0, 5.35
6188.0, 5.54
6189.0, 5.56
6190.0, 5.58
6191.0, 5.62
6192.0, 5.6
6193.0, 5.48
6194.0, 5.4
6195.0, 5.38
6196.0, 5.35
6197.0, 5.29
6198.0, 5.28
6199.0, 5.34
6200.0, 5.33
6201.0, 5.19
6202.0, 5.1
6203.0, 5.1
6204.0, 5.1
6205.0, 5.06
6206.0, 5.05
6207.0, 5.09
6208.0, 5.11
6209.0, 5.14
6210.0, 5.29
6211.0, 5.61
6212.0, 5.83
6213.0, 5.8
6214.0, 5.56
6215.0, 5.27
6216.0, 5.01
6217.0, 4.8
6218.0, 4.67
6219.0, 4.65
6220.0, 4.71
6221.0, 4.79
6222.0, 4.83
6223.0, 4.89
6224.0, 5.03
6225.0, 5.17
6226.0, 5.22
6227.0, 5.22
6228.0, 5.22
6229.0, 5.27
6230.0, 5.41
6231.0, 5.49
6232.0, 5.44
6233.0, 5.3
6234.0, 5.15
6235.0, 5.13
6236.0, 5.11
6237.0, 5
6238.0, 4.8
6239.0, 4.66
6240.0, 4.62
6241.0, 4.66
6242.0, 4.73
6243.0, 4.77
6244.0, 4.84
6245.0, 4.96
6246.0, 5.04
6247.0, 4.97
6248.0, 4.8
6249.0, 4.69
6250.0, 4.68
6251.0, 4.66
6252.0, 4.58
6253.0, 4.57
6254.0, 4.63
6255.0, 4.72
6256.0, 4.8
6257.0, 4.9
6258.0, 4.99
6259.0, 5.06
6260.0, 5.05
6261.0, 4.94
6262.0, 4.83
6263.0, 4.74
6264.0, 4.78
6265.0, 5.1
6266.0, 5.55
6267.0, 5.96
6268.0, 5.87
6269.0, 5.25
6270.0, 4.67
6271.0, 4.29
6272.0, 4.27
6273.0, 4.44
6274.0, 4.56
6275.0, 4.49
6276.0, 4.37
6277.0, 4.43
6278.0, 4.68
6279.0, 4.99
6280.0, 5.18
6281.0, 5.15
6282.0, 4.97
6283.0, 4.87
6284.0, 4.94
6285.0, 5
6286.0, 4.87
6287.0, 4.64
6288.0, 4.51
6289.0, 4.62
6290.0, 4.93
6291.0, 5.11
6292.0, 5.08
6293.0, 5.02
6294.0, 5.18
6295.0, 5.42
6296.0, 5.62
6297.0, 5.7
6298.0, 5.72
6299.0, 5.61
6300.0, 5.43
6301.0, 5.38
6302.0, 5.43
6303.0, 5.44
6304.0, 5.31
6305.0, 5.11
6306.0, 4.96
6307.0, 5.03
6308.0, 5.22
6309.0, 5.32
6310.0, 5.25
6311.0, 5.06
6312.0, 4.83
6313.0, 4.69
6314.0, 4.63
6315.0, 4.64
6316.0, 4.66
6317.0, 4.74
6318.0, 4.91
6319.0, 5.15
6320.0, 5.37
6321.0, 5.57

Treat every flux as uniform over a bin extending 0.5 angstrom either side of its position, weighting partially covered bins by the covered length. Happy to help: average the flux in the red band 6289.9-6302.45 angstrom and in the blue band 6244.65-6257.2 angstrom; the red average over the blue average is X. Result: 1.1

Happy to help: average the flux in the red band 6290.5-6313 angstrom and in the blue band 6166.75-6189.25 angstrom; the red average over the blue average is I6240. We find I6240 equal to 1.0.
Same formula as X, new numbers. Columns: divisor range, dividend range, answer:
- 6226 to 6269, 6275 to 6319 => 1.01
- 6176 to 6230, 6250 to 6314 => 0.96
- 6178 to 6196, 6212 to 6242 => 0.98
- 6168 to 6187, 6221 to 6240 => 1.00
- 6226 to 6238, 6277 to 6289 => 0.93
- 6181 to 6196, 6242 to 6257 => 0.91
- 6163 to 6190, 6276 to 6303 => 0.98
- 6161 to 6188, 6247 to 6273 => 0.95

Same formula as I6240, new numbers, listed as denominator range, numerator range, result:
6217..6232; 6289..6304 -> 1.06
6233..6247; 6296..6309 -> 1.10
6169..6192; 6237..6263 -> 0.93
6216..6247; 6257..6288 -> 0.98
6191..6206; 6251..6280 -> 0.92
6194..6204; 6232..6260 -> 0.92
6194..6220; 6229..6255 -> 0.94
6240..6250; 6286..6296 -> 1.03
